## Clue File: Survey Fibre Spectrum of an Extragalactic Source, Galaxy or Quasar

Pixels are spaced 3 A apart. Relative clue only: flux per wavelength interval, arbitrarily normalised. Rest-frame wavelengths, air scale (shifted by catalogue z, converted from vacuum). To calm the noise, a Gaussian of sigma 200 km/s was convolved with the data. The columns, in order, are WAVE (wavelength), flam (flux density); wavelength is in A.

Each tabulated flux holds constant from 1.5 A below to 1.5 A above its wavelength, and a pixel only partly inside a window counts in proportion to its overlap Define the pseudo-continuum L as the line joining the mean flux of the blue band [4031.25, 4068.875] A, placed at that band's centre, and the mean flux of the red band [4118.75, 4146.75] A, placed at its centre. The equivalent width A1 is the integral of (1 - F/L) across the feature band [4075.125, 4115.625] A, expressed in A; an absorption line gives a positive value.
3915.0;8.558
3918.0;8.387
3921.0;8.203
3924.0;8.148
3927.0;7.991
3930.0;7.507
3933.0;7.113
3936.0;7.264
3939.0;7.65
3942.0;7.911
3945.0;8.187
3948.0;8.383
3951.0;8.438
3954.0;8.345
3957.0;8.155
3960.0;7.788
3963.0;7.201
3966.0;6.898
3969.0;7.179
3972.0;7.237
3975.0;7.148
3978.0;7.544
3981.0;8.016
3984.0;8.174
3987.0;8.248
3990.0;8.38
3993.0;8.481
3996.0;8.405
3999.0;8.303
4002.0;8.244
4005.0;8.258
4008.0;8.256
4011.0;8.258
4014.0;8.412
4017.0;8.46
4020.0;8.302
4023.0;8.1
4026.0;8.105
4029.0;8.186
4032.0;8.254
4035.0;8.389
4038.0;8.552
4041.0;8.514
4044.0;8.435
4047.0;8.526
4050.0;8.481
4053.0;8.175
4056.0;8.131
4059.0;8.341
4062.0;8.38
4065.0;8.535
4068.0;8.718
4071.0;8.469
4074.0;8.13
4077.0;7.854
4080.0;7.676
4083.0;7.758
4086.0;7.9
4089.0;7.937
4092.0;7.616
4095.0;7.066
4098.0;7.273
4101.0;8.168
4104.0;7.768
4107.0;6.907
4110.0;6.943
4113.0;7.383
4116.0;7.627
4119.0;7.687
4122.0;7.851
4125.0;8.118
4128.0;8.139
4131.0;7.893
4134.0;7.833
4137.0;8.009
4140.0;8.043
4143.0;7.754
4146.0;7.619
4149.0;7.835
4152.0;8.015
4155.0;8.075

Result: 2.9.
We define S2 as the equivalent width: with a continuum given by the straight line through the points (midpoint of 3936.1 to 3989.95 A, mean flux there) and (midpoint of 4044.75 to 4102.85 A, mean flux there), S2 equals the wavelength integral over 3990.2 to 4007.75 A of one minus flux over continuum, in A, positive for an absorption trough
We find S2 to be -1.01 A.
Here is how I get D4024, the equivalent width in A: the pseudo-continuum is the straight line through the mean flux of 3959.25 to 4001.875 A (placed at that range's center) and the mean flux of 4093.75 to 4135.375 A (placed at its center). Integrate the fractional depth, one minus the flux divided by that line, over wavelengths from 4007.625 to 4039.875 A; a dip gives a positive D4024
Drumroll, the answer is -2.3 A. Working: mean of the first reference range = 7.8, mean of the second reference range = 7.62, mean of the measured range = 8.3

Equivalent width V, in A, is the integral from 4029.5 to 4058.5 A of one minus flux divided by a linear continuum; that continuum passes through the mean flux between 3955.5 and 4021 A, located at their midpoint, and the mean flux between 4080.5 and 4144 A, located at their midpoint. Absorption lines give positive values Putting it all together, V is -2.0 A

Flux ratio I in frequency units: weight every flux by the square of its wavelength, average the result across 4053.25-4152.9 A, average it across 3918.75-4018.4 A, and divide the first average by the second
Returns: 1.06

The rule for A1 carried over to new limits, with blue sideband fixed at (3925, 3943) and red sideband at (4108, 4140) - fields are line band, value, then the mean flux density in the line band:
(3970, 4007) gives -1.9 A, 8.03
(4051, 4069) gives -1.6 A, 8.37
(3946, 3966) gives -1.0 A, 7.97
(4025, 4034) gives -0.6 A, 8.2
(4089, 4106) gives 0.3 A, 7.59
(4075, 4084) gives -0.1 A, 7.78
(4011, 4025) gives -1.2 A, 8.3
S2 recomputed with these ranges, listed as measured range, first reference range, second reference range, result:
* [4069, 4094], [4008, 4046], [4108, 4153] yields 0.4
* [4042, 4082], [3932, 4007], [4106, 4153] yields -2.5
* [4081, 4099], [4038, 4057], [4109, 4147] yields 1.0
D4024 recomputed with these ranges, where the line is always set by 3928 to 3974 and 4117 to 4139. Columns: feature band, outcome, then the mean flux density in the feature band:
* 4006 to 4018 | -0.9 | 8.34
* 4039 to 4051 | -1.0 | 8.49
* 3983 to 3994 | -0.8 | 8.32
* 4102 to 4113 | 0.9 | 7.27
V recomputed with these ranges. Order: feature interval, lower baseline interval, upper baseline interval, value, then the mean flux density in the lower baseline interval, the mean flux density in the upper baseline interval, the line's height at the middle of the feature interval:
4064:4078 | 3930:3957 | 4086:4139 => -1.1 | 7.9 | 7.67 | 7.73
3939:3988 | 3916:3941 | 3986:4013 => 1.6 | 7.8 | 8.32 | 8.06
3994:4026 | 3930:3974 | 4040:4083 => -1.2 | 7.68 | 8.29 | 8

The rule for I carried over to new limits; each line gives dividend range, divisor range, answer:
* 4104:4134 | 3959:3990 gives 1.08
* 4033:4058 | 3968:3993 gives 1.11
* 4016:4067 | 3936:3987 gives 1.12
